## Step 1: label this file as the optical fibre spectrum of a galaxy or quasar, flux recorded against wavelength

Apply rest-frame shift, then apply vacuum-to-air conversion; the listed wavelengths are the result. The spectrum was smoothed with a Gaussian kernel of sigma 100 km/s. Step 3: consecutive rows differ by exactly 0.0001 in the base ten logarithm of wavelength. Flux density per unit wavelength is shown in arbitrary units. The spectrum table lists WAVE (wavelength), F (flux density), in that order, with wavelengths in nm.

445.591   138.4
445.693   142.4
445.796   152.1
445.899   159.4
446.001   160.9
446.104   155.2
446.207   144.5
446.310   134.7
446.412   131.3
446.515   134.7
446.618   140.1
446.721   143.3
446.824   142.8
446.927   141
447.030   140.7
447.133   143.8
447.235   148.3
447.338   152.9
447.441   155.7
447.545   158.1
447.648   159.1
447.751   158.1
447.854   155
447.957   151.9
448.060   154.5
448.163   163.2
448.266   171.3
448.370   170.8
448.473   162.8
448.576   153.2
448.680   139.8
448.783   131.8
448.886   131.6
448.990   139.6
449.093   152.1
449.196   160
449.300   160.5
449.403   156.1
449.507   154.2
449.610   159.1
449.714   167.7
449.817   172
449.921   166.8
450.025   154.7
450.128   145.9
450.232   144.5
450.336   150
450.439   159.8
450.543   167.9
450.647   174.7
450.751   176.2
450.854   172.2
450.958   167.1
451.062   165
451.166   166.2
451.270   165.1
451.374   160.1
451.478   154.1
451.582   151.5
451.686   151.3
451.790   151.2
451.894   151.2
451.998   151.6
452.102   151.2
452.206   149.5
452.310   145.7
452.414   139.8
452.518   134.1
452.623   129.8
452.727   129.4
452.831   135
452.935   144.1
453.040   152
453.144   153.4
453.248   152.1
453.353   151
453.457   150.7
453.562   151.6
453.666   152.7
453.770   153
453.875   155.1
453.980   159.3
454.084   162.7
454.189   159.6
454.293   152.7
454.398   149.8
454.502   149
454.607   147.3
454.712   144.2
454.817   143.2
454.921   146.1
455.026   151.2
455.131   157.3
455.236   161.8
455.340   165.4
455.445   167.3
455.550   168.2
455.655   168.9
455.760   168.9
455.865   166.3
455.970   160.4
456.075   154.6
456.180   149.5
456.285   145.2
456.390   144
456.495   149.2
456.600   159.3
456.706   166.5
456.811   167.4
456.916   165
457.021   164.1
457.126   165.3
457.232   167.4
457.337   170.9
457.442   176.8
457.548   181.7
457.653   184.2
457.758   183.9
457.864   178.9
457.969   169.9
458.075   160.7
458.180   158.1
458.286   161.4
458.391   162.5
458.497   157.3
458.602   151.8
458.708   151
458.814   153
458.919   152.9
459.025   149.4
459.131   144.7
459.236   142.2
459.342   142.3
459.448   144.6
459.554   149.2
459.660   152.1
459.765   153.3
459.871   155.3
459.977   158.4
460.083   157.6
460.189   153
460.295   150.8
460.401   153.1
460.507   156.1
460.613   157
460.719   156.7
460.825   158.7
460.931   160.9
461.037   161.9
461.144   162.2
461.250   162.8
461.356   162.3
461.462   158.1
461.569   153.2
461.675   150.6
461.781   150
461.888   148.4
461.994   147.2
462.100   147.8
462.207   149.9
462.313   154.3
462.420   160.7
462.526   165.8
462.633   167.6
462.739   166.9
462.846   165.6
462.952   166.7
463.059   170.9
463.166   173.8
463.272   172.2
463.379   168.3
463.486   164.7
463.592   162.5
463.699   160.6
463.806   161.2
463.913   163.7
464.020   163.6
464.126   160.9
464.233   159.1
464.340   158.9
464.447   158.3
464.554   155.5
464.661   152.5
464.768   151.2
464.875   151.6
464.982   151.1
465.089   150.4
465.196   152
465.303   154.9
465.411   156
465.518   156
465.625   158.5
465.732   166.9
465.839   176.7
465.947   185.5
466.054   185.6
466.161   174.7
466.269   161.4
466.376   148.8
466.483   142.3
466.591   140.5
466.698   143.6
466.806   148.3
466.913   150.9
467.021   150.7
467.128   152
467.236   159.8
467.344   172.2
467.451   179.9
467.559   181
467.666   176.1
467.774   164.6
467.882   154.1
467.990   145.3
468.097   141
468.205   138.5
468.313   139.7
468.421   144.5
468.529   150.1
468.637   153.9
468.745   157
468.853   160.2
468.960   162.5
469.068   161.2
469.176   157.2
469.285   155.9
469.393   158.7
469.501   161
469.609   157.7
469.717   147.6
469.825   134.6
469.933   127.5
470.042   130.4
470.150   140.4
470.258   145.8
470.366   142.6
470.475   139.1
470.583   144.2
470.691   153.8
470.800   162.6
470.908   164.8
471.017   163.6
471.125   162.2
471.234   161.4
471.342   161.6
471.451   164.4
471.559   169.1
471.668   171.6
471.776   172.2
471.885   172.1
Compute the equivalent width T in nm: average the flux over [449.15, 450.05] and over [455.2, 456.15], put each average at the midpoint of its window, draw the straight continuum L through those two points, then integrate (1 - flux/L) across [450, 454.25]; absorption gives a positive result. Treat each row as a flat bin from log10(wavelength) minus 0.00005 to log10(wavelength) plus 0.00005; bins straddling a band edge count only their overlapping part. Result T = 0.24 nm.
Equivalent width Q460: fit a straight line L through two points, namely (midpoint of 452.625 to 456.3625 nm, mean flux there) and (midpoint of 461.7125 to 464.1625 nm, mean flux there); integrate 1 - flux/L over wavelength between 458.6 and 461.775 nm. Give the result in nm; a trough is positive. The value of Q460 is 0.10 nm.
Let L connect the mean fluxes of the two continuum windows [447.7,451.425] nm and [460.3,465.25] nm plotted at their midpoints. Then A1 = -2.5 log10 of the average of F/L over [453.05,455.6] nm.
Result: 0.029 mag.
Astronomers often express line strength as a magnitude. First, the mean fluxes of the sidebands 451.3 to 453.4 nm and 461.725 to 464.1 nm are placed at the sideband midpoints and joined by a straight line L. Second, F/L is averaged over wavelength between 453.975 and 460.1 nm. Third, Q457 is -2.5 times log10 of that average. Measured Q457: -0.035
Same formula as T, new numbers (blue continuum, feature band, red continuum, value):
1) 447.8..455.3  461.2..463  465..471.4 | -0.03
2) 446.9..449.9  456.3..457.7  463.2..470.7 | -0.10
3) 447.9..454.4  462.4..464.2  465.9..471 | -0.13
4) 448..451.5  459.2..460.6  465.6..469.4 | 0.06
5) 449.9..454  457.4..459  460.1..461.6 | -0.09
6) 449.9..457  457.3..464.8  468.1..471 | -0.34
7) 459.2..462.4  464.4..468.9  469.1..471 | -0.19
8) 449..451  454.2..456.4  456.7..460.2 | 0.07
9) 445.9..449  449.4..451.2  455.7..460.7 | -0.12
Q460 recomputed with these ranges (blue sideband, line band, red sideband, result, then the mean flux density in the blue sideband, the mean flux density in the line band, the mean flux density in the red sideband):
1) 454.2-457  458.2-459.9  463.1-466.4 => 0.08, 157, 152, 162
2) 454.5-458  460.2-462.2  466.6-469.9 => 0.05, 162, 155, 155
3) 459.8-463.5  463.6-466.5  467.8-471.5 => -0.08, 159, 160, 151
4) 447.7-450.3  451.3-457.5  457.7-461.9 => 0.06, 155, 154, 156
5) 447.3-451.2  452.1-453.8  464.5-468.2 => 0.14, 158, 145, 158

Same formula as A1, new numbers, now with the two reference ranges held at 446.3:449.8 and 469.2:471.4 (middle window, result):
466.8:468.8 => -0.04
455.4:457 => -0.06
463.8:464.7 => -0.06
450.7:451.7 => -0.09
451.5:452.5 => 0.01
